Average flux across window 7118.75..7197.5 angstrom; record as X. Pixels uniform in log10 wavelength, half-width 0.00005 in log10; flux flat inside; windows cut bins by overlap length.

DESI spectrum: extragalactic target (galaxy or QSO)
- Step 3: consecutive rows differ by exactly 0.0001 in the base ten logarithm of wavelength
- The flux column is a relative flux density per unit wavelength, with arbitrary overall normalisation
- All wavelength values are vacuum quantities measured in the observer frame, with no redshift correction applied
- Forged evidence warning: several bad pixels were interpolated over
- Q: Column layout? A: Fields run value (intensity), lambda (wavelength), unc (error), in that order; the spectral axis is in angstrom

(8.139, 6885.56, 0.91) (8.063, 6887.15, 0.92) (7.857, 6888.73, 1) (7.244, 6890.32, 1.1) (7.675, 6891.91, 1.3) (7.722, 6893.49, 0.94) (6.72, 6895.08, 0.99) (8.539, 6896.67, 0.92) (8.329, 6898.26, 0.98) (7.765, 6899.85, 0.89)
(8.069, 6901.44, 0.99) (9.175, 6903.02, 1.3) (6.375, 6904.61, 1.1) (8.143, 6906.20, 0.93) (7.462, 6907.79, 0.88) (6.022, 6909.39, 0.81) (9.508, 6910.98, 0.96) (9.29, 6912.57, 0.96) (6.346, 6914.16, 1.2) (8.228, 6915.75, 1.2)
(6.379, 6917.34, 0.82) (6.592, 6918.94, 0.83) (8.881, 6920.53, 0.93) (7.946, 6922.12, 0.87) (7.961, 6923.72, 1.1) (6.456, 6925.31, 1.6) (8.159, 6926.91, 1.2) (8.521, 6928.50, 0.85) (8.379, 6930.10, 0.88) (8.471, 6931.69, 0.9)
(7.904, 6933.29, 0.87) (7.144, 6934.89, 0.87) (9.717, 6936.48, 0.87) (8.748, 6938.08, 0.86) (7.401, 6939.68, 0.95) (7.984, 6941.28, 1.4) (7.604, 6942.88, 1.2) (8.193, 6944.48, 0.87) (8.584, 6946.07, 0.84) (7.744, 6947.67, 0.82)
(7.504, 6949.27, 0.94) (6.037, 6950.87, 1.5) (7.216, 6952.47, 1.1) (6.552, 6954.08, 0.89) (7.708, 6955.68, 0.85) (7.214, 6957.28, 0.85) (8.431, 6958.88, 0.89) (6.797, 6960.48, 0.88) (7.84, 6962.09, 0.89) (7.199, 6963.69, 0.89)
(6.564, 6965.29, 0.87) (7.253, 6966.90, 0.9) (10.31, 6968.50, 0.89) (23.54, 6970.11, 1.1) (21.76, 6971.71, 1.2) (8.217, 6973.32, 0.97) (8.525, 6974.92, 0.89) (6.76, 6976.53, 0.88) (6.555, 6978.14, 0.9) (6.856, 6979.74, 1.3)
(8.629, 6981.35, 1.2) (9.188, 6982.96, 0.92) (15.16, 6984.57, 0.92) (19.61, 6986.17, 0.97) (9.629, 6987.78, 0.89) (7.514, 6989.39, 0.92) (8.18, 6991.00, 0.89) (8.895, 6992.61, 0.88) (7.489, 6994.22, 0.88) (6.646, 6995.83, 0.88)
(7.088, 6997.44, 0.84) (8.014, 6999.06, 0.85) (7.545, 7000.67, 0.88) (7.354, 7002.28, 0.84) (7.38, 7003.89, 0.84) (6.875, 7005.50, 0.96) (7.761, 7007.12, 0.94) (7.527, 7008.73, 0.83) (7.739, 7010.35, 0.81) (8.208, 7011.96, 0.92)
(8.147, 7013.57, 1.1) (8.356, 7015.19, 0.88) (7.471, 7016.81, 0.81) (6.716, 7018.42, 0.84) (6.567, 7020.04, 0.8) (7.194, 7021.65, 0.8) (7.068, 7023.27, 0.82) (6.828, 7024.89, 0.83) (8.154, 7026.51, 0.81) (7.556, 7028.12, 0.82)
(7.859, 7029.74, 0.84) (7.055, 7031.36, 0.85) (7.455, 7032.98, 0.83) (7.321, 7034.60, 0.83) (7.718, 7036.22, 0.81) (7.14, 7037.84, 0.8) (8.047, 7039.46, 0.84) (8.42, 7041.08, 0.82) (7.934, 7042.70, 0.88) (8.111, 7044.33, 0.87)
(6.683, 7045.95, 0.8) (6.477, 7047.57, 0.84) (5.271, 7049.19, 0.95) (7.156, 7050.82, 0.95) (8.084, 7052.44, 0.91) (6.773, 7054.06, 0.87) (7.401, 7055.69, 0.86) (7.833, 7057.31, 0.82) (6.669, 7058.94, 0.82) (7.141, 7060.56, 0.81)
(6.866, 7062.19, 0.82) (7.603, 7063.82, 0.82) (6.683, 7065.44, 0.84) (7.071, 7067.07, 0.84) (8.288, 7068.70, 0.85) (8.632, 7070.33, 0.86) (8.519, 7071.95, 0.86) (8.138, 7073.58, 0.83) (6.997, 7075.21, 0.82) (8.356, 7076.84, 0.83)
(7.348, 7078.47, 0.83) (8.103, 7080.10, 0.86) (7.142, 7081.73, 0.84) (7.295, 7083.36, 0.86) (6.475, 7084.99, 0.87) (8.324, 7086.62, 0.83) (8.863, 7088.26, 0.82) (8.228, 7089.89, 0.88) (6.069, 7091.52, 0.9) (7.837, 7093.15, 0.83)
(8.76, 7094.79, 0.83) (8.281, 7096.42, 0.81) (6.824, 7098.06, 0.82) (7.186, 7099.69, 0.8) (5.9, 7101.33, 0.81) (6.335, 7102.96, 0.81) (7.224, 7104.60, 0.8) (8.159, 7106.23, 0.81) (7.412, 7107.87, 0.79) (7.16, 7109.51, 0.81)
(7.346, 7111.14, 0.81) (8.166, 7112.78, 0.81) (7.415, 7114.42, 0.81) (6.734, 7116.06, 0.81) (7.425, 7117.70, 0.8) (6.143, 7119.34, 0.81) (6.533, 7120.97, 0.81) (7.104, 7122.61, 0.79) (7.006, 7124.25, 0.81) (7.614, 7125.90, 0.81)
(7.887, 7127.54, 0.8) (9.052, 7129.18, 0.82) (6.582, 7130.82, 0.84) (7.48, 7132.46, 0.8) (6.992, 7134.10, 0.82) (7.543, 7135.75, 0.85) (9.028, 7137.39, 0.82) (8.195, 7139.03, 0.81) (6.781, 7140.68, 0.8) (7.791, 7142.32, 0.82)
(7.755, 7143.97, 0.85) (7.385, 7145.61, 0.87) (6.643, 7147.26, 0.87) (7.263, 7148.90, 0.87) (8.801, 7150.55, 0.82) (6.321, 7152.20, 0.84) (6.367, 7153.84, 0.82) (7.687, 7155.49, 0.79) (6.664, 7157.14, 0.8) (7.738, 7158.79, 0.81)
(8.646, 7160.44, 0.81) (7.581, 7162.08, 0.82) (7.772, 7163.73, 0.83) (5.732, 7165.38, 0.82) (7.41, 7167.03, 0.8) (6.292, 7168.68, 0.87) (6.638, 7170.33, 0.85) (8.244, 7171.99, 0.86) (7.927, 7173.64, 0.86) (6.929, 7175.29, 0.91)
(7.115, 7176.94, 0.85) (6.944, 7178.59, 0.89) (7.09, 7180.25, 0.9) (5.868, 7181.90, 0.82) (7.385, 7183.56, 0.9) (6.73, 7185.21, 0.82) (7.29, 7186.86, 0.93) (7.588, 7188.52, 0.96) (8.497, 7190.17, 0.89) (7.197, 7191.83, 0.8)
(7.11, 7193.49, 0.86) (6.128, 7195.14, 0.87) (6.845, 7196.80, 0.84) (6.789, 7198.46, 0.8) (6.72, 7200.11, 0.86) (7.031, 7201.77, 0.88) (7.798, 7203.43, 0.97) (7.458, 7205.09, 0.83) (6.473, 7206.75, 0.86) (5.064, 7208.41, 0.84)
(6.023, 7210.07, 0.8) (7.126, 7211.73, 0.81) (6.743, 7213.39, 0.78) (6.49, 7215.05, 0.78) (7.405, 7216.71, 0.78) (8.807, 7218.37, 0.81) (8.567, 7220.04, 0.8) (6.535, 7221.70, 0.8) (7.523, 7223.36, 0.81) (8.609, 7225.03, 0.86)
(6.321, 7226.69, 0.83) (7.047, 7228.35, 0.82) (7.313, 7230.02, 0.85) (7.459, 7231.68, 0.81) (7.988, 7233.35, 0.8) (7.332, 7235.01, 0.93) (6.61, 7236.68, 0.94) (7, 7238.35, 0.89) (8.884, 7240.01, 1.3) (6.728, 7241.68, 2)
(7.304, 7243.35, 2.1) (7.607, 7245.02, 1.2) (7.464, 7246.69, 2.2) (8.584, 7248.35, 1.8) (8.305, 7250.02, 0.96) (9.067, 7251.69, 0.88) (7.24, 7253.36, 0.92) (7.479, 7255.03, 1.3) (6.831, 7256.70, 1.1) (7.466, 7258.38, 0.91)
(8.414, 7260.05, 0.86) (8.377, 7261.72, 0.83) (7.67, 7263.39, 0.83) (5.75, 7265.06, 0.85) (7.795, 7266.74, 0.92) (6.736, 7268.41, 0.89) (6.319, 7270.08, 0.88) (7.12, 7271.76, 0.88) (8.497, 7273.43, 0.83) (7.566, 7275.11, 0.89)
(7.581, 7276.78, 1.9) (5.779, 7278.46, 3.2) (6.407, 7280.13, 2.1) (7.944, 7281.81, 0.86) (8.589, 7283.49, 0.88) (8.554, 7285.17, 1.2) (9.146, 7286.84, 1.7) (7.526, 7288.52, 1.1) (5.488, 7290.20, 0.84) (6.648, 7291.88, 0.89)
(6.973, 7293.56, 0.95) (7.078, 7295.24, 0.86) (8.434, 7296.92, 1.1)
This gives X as 7.28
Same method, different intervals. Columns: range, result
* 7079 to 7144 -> 7.45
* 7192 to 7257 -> 7.28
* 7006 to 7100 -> 7.51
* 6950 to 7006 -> 9.05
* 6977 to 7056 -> 7.93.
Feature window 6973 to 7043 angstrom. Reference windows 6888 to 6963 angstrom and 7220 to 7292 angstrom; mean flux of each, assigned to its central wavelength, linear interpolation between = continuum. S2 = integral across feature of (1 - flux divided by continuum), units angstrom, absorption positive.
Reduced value -3.7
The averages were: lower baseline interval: 7.75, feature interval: 8.1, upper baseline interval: 7.48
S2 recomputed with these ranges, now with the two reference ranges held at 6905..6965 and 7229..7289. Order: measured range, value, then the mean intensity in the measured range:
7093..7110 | 0.6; 7.35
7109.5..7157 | 1.5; 7.38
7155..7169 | 0.6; 7.31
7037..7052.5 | 0.7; 7.3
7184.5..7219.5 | 2.6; 7.03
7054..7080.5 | 0.3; 7.57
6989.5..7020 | 0.3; 7.6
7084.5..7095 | -0.2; 7.78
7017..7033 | 0.9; 7.25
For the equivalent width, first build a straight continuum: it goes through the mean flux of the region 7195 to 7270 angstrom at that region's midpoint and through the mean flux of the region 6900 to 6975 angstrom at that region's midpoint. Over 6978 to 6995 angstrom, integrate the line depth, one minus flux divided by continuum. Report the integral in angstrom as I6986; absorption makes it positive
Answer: -3.5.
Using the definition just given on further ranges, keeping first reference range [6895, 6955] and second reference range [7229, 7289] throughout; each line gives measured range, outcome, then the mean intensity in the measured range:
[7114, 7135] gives 1.2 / 7.23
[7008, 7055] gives 1.9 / 7.41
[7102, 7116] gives 0.6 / 7.35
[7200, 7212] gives 1.4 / 6.69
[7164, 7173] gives 0.8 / 6.94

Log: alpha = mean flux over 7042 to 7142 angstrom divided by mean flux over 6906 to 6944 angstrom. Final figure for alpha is 0.9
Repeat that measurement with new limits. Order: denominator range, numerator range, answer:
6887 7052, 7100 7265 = 0.90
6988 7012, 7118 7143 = 0.97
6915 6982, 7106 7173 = 0.87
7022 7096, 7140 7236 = 0.96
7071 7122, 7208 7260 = 1.00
